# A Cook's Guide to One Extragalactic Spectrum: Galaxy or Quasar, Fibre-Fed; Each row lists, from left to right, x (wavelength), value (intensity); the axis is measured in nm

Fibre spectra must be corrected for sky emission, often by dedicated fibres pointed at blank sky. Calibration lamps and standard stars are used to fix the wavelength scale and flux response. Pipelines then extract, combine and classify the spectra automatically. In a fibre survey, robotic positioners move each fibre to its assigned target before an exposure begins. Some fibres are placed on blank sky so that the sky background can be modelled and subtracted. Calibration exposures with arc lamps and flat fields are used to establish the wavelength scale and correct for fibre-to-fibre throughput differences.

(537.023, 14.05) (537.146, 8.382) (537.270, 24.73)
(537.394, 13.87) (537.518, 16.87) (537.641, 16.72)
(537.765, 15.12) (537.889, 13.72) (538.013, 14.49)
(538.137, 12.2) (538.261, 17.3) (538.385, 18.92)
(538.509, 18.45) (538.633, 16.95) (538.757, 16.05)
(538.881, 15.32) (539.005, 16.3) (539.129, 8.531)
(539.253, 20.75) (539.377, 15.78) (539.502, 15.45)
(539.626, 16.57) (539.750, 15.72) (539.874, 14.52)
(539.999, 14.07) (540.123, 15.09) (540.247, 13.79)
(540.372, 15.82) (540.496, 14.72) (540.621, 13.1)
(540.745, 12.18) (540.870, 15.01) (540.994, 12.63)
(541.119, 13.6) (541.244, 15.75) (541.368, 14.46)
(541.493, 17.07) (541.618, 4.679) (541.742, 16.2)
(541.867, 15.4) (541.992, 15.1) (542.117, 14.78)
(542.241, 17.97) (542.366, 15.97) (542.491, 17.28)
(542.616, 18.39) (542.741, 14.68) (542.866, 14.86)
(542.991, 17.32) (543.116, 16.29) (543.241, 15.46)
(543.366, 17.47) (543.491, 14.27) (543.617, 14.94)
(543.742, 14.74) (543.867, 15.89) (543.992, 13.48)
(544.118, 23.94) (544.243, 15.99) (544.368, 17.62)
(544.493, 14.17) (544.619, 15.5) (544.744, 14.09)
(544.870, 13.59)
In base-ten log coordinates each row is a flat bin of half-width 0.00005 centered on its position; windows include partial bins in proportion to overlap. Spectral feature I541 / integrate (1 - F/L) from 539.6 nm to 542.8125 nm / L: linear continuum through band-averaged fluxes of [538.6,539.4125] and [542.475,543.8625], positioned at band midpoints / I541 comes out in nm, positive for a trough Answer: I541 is 0.21 nm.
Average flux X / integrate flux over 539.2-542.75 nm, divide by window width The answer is 15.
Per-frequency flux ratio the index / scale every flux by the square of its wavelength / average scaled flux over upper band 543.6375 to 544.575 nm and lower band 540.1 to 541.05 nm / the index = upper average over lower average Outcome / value 1.19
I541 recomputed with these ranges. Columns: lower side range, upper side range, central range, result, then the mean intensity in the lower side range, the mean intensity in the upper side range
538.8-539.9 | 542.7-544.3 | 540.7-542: 0.16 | 15.5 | 16.1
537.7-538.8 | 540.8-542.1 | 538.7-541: 0.02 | 15.9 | 14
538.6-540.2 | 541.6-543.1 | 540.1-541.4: 0.11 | 15.4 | 15.6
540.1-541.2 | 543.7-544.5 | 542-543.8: -0.03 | 14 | 16.8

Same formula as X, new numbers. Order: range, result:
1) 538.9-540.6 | 15.1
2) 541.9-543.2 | 16.2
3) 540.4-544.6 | 15.3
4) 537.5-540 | 15.7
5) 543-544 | 15.5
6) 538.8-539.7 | 15.5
